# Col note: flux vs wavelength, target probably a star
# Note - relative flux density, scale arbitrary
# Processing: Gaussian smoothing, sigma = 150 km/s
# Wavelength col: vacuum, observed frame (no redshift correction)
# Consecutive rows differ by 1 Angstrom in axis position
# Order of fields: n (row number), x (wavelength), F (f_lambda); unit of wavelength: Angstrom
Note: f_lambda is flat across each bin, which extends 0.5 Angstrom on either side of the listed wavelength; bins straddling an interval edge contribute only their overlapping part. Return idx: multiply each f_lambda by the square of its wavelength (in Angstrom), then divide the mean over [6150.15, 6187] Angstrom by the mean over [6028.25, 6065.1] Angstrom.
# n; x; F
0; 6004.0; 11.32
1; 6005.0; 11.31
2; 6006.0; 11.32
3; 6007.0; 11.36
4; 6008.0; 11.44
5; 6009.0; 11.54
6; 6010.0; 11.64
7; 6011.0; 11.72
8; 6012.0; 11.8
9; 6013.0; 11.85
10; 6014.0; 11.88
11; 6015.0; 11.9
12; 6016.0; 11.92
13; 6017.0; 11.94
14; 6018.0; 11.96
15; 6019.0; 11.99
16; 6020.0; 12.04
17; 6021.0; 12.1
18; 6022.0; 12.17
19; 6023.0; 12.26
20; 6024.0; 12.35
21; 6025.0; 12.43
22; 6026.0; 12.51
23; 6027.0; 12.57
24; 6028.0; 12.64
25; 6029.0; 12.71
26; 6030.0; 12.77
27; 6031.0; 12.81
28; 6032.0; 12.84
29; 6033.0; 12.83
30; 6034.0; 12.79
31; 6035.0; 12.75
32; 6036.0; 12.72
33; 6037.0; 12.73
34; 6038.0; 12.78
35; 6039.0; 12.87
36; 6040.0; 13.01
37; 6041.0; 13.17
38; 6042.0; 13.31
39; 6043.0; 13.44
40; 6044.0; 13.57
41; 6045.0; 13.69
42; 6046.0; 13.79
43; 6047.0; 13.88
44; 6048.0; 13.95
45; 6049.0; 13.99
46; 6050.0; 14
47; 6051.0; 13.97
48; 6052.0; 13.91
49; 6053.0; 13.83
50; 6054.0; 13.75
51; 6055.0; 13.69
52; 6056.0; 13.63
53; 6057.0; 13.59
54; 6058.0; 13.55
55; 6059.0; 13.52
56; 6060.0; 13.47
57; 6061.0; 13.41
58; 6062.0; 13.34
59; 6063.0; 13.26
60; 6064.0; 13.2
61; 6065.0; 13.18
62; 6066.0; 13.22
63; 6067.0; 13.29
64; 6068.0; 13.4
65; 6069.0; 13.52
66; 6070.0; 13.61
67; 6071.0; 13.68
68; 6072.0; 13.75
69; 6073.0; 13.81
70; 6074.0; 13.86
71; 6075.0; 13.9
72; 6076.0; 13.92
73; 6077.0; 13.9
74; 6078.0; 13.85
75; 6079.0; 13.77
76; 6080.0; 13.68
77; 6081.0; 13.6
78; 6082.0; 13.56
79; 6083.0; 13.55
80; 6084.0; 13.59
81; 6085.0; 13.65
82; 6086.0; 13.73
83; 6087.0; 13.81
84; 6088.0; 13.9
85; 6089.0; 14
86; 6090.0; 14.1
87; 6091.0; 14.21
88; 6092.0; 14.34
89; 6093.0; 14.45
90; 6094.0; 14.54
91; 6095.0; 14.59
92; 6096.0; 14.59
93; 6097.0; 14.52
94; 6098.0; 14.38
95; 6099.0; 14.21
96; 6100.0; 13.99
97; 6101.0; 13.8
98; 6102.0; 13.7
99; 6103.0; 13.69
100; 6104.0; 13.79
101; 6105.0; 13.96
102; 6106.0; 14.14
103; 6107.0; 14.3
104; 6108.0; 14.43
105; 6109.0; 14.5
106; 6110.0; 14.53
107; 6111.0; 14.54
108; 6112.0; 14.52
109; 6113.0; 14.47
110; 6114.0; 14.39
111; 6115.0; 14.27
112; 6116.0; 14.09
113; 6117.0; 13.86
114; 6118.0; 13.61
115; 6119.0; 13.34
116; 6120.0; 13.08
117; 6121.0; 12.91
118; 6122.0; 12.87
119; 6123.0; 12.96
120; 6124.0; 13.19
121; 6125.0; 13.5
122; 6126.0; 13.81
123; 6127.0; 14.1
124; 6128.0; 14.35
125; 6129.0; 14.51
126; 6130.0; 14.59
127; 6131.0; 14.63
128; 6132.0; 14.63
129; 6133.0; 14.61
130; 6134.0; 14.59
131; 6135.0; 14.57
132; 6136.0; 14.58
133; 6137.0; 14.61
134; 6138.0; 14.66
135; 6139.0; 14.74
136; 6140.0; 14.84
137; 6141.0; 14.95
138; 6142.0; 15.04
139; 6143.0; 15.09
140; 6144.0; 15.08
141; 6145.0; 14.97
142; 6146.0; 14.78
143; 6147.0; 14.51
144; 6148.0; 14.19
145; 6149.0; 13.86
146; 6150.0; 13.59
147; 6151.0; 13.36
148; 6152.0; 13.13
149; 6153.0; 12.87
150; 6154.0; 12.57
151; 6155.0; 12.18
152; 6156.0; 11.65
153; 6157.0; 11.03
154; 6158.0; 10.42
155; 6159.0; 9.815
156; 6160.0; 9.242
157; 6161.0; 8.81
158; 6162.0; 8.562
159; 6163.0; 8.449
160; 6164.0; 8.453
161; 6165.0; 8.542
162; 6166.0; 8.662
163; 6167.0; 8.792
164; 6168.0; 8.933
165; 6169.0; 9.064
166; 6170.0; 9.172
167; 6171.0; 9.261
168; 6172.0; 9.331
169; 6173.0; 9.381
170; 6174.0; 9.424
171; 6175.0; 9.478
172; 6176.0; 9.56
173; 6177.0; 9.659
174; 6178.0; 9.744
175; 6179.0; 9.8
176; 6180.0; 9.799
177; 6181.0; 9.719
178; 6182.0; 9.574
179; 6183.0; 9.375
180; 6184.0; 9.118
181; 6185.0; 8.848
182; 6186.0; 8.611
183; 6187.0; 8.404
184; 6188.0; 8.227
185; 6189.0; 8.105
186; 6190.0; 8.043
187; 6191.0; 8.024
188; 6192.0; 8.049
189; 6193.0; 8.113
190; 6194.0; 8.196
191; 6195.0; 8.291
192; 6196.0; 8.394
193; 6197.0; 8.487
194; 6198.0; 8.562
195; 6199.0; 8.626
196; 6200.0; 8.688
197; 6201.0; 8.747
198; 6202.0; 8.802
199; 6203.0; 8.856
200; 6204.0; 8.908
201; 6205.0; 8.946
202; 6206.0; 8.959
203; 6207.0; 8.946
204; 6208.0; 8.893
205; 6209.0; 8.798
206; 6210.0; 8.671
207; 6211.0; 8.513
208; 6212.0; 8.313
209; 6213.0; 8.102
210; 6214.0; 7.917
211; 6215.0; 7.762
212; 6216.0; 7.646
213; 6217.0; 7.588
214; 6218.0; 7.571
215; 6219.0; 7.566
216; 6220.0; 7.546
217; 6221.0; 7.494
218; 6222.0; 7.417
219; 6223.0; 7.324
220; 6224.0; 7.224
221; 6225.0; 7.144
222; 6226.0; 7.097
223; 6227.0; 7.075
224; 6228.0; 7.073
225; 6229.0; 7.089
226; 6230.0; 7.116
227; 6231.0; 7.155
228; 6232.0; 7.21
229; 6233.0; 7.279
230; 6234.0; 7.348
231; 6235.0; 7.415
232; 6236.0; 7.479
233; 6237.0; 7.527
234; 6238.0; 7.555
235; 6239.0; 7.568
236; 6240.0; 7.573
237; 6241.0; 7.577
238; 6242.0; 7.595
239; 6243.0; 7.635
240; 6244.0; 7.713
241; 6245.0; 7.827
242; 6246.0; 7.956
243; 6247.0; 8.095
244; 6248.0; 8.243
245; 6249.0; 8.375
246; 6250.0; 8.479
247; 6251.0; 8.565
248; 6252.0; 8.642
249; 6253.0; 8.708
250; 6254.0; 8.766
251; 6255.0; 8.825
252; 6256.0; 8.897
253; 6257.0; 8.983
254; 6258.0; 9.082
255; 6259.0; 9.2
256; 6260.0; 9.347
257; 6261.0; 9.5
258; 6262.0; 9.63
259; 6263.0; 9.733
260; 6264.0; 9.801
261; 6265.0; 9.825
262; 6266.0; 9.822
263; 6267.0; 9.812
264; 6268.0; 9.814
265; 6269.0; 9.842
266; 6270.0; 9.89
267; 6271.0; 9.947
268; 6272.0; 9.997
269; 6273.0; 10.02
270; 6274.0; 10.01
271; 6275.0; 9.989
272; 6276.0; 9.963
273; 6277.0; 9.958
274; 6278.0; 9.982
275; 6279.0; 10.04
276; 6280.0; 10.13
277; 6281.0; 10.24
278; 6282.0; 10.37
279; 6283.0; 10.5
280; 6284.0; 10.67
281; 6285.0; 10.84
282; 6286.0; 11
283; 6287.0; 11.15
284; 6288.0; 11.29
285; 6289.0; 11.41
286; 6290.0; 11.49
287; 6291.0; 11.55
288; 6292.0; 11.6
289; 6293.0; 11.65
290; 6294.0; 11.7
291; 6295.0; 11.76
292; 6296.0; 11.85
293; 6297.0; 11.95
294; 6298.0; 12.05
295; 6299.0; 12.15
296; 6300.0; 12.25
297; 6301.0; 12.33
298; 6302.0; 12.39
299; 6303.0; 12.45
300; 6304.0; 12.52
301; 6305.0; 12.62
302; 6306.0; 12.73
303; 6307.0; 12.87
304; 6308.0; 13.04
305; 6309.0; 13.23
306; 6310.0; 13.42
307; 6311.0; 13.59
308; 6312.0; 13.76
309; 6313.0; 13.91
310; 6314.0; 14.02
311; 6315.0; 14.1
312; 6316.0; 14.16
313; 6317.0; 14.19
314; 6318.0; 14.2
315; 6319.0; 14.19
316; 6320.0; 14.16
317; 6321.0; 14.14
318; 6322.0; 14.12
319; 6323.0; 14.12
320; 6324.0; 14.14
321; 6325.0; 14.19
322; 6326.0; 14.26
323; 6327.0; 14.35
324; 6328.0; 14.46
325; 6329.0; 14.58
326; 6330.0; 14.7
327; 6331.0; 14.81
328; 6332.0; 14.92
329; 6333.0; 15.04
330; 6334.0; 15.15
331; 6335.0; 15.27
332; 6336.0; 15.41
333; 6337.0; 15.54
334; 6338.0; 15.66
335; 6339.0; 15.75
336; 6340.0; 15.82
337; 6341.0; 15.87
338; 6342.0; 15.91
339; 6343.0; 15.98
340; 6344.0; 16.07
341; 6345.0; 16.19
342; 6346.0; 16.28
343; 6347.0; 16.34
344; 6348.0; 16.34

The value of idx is 0.8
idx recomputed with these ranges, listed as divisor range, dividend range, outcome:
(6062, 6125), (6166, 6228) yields 0.64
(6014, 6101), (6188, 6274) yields 0.66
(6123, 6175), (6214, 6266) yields 0.67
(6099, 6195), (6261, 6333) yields 1.05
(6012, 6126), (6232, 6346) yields 0.92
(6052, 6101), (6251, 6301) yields 0.80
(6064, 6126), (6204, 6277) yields 0.64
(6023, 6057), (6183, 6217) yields 0.68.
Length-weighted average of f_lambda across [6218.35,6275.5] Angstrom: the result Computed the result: 8.37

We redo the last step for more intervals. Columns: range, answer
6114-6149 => 14.2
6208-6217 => 8.22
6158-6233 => 8.48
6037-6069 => 13.5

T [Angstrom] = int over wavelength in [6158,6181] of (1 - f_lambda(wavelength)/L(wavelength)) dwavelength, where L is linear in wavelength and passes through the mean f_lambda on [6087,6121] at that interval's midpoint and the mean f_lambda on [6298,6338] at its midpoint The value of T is 7.9 Angstrom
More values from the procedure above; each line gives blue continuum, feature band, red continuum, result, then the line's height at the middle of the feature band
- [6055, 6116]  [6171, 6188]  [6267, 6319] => 4.71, 12.9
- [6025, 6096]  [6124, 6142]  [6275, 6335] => -1.62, 13.3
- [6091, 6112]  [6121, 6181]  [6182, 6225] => -3.48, 11.4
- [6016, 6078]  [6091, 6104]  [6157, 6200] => -2.99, 11.6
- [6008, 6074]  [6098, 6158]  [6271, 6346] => -4.55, 13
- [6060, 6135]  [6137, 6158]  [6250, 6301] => -1.45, 12.9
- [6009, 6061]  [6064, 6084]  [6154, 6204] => -2.99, 11.9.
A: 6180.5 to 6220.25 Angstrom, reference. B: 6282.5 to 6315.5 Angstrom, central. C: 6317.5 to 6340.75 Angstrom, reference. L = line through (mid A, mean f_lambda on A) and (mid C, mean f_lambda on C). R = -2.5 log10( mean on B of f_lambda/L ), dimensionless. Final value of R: 0.09 mag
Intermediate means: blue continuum 8.47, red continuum 14.8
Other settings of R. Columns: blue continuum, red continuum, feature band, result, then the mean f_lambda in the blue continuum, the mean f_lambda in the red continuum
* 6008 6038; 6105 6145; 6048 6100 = -0.04 mag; 12.3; 14.2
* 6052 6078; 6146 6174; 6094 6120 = -0.15 mag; 13.6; 10.7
